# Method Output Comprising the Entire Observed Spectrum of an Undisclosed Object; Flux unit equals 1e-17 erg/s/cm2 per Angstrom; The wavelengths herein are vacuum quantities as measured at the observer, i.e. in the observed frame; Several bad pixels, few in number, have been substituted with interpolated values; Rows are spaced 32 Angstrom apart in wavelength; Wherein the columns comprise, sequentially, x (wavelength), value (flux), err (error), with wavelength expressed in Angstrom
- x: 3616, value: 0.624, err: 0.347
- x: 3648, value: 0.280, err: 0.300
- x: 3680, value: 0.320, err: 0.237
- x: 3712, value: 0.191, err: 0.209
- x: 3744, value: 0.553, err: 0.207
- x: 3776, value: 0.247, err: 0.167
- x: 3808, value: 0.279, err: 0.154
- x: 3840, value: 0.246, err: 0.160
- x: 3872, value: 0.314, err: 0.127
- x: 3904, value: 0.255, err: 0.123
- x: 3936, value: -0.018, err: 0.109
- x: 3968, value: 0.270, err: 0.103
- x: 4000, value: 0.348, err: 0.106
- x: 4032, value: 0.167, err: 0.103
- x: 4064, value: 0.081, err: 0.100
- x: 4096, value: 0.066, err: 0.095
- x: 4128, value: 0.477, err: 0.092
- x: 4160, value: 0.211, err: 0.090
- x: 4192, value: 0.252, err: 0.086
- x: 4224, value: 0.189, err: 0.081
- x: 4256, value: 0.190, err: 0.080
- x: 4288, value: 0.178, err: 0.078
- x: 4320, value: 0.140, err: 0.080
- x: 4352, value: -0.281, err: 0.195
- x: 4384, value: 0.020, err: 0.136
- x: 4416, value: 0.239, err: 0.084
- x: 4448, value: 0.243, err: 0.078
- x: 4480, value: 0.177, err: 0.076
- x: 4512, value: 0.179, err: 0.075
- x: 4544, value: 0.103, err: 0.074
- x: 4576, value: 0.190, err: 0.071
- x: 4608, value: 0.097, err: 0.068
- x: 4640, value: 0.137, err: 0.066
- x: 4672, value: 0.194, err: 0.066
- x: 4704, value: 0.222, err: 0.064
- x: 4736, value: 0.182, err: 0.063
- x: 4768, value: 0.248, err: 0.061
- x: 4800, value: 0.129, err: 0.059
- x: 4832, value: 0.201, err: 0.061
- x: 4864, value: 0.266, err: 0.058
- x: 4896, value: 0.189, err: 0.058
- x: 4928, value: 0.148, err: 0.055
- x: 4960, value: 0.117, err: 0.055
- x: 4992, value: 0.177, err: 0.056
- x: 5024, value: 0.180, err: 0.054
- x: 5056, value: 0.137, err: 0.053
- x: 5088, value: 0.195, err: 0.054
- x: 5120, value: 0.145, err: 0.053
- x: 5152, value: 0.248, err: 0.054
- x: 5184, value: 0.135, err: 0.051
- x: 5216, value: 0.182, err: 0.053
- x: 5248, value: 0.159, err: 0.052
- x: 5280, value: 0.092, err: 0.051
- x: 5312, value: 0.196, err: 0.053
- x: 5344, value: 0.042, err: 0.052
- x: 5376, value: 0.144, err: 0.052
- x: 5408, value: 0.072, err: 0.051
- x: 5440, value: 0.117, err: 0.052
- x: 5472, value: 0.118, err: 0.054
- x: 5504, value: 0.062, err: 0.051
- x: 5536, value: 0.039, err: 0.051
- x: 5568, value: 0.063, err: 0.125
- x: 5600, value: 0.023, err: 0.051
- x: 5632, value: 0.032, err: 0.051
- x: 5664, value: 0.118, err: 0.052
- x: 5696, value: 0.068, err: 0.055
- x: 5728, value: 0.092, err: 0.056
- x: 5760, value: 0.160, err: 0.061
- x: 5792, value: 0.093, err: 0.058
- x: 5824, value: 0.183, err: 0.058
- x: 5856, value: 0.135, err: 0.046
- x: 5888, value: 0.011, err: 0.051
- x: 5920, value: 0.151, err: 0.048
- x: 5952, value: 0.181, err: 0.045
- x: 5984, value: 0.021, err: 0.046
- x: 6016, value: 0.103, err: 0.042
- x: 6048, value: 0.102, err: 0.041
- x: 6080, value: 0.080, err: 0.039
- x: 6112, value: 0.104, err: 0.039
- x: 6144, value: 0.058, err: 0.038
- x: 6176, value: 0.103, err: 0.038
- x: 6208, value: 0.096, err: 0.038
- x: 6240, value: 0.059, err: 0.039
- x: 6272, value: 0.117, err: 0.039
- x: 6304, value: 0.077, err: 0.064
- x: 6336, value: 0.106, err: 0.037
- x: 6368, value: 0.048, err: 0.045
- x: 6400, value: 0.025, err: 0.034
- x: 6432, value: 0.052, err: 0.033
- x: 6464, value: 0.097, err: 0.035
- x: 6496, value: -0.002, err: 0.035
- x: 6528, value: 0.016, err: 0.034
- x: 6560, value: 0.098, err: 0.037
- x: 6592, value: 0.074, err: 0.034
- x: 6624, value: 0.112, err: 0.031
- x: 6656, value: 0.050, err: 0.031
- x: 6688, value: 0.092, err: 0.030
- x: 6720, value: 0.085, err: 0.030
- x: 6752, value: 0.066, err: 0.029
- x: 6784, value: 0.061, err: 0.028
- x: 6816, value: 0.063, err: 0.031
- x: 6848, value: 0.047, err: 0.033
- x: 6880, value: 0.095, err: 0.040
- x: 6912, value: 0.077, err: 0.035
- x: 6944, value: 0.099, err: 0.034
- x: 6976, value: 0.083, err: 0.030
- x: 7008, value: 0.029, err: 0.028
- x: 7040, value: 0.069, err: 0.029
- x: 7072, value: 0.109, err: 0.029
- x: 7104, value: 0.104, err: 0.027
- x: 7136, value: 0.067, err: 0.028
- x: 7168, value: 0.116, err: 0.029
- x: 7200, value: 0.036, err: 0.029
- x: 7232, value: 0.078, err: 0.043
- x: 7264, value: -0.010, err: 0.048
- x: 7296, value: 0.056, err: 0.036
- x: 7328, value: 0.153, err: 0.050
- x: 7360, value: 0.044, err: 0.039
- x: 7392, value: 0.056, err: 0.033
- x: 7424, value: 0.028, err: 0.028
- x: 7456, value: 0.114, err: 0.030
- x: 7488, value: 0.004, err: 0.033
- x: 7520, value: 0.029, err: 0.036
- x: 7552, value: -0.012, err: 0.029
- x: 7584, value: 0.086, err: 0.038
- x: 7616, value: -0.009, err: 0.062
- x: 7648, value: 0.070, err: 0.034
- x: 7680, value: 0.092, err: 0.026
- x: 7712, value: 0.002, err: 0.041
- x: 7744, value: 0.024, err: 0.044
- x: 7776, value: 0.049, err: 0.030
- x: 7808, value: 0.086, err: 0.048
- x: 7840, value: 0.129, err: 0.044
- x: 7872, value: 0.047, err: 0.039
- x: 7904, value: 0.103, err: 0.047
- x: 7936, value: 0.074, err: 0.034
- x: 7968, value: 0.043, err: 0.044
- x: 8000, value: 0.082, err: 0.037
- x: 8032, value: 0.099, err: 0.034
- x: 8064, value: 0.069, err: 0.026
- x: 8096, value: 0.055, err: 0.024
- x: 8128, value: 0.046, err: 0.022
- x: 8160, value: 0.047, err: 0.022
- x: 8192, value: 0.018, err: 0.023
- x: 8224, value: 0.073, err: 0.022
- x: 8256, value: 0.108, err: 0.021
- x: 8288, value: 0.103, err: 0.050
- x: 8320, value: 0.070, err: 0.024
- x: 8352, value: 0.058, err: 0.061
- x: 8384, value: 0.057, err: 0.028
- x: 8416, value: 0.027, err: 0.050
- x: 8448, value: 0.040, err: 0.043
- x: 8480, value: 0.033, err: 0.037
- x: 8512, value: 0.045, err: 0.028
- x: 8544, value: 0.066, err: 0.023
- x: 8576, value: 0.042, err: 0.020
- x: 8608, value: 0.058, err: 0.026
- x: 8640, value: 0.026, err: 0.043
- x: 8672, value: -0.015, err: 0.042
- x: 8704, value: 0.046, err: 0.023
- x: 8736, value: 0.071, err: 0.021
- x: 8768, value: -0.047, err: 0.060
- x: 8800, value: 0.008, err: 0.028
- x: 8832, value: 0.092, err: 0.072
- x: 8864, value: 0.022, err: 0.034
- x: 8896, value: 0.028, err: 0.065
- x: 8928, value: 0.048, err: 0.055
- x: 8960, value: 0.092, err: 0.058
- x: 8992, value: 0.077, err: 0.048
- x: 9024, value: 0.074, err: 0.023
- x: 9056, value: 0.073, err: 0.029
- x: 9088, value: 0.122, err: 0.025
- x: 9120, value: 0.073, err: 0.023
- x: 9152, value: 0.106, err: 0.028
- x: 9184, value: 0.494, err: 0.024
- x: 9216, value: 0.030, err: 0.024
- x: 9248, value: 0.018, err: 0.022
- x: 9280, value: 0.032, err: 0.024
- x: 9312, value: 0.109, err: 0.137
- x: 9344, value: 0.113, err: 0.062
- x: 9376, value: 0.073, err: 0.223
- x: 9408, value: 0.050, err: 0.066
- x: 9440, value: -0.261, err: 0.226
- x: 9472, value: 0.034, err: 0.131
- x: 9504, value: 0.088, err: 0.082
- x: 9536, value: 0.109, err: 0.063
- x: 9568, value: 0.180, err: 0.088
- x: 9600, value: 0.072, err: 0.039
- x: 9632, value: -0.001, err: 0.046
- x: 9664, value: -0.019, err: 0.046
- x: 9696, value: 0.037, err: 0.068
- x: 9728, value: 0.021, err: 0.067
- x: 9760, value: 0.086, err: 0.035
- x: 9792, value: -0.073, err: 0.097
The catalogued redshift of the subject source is 1.46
